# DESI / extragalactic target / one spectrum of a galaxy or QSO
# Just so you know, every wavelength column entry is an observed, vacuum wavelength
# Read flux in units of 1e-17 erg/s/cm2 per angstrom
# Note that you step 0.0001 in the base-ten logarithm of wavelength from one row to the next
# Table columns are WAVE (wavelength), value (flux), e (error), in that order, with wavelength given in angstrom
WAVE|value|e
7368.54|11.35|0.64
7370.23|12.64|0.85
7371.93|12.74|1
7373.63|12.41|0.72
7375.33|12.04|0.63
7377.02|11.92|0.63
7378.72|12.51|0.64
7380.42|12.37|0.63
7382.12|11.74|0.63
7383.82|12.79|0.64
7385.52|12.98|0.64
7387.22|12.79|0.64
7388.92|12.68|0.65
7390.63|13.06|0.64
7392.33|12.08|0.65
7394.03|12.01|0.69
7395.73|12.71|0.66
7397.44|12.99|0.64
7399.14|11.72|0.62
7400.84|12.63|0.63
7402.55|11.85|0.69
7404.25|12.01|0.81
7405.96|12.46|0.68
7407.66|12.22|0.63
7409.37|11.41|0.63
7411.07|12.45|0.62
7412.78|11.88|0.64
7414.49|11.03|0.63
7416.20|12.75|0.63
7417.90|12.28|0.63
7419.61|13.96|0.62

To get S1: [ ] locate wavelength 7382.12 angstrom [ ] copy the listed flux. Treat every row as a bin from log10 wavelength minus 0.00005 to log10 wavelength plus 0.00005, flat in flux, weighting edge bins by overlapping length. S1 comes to 11.74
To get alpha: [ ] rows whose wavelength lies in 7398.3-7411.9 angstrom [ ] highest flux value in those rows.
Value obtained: 12.63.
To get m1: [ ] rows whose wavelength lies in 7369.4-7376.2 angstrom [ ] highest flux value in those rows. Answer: 12.74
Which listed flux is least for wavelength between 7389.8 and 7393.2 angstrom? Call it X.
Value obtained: 12.08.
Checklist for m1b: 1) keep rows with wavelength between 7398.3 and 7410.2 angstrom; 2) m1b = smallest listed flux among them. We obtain 11.41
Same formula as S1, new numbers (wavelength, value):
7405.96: 12.46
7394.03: 12.01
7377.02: 11.92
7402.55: 11.85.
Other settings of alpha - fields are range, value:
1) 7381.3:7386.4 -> 12.98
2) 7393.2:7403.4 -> 12.99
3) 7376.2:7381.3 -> 12.51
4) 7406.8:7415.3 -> 12.45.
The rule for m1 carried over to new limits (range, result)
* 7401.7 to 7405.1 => 12.01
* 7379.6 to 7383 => 12.37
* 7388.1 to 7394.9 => 13.06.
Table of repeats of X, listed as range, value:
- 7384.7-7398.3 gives 12.01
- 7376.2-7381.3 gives 11.92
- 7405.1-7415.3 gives 11.03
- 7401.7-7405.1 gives 11.85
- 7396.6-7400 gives 11.72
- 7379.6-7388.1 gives 11.74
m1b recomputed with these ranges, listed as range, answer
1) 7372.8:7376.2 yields 12.04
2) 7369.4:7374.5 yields 12.41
